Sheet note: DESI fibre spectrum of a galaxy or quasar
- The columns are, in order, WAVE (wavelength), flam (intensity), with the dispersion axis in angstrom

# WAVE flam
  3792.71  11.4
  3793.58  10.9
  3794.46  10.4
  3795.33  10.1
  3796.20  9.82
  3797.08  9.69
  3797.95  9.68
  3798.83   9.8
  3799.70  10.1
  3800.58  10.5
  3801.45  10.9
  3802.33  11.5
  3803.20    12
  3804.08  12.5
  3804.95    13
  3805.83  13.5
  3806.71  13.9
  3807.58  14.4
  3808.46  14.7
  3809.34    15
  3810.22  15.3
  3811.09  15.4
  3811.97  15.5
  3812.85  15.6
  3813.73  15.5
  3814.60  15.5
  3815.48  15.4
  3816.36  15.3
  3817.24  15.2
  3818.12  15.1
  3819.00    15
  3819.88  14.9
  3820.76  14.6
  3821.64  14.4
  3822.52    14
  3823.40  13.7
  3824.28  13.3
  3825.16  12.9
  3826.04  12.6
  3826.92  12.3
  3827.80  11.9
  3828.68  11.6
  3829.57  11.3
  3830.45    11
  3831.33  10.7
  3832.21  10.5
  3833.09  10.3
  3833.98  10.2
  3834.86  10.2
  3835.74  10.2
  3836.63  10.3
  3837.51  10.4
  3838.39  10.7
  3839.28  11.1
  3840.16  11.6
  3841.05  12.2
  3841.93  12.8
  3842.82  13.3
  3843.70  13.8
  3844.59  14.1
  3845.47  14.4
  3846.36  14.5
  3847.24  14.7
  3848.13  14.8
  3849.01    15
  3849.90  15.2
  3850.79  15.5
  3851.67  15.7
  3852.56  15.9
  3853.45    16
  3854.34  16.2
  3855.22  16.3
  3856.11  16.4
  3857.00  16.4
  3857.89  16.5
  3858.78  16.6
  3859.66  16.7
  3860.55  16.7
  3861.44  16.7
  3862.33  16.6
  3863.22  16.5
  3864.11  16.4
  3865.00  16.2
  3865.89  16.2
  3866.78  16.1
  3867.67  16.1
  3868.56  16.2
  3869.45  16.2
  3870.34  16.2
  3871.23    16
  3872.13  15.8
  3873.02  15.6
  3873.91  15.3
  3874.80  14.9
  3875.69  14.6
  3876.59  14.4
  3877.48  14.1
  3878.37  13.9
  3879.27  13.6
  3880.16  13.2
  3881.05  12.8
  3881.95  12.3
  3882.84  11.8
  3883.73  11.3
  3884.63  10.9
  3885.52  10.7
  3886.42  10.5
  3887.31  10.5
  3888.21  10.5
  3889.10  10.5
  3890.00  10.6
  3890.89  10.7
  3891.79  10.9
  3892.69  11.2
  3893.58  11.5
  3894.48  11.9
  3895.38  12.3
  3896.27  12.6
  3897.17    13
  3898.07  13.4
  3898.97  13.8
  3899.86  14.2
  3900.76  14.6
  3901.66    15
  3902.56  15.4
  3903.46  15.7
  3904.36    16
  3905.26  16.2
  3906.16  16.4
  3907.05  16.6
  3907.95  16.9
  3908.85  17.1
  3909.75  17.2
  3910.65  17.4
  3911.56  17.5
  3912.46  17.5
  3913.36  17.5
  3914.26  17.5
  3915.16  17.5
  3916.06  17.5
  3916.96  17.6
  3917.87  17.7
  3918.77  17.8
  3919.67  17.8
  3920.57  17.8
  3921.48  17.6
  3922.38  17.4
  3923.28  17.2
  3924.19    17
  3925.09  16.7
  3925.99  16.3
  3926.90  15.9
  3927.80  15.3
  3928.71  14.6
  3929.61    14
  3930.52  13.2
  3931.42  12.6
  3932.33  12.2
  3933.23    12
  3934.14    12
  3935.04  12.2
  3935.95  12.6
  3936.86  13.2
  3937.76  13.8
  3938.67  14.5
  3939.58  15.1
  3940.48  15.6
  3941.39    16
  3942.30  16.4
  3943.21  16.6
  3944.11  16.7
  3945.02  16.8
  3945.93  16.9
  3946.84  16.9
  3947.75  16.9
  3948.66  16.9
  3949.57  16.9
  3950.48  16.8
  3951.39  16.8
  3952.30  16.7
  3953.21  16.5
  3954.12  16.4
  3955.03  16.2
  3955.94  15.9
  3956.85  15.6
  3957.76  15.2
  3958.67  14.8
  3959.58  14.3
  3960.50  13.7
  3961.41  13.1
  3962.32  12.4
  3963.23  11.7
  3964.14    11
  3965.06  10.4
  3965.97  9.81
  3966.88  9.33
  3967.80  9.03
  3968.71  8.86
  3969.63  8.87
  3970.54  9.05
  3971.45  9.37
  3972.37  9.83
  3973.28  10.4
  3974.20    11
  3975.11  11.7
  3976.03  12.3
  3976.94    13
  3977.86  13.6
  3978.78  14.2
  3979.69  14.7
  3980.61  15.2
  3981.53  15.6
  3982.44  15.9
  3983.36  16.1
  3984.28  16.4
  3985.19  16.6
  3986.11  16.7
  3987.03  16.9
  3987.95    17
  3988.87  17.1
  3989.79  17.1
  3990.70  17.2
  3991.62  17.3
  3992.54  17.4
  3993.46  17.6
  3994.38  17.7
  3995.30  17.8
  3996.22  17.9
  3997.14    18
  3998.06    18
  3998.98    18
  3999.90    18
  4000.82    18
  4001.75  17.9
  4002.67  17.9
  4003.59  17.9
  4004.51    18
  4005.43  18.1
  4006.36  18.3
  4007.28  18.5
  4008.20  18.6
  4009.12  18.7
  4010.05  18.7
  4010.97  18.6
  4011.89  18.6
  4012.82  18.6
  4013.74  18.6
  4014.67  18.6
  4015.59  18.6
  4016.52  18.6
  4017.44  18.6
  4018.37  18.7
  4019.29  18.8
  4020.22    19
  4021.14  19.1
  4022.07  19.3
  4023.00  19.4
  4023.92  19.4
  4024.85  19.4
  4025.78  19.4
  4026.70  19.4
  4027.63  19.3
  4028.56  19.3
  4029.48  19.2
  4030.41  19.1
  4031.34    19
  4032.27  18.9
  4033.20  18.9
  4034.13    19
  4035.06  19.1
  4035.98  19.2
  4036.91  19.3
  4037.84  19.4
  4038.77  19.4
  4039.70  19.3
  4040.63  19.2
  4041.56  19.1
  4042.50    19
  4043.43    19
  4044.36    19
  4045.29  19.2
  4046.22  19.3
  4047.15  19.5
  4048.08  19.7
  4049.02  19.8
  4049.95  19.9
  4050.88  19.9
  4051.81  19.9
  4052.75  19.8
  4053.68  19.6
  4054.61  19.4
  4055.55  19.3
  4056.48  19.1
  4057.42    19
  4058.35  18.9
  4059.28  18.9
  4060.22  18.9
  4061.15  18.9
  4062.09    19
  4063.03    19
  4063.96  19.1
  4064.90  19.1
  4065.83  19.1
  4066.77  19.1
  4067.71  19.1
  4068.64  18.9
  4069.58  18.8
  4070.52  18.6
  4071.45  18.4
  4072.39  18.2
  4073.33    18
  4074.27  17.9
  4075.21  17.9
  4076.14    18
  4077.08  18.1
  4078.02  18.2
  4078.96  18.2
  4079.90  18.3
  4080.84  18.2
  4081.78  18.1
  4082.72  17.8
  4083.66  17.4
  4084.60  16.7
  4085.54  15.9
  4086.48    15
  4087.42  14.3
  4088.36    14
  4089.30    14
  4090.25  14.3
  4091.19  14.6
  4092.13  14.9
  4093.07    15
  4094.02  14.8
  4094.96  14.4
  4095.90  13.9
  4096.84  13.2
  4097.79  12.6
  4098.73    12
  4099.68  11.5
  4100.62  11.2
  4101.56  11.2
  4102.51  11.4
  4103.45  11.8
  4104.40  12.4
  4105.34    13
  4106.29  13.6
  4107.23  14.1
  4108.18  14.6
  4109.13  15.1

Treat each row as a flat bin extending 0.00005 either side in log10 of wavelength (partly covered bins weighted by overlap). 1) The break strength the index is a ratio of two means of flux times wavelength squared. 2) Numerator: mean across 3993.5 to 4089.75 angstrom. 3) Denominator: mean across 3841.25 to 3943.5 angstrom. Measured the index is 1.35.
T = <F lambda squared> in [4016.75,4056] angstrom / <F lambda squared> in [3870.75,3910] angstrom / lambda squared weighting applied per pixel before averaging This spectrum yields 1.53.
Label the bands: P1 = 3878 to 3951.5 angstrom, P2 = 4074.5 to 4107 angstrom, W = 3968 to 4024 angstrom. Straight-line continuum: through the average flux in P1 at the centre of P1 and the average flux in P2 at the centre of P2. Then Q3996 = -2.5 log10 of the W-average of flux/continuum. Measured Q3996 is -0.11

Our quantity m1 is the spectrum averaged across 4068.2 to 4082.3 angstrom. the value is 18.2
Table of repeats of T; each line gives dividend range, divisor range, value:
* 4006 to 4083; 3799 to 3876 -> 1.49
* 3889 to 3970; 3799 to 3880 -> 1.10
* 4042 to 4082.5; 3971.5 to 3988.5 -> 1.39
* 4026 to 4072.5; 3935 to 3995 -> 1.38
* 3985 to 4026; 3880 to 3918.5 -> 1.36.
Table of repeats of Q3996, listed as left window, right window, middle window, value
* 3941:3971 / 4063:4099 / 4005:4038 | -0.214 mag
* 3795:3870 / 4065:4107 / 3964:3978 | 0.388 mag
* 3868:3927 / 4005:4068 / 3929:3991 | 0.181 mag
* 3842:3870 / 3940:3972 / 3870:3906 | 0.151 mag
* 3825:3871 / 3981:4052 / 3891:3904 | 0.165 mag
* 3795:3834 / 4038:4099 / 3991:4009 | -0.093 mag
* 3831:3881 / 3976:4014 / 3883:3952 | 0.055 mag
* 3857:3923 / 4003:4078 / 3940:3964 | 0.061 mag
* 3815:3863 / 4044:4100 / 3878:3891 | 0.244 mag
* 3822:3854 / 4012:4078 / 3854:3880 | -0.162 mag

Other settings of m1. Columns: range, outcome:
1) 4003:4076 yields 19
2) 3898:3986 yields 14.8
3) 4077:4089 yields 16.9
